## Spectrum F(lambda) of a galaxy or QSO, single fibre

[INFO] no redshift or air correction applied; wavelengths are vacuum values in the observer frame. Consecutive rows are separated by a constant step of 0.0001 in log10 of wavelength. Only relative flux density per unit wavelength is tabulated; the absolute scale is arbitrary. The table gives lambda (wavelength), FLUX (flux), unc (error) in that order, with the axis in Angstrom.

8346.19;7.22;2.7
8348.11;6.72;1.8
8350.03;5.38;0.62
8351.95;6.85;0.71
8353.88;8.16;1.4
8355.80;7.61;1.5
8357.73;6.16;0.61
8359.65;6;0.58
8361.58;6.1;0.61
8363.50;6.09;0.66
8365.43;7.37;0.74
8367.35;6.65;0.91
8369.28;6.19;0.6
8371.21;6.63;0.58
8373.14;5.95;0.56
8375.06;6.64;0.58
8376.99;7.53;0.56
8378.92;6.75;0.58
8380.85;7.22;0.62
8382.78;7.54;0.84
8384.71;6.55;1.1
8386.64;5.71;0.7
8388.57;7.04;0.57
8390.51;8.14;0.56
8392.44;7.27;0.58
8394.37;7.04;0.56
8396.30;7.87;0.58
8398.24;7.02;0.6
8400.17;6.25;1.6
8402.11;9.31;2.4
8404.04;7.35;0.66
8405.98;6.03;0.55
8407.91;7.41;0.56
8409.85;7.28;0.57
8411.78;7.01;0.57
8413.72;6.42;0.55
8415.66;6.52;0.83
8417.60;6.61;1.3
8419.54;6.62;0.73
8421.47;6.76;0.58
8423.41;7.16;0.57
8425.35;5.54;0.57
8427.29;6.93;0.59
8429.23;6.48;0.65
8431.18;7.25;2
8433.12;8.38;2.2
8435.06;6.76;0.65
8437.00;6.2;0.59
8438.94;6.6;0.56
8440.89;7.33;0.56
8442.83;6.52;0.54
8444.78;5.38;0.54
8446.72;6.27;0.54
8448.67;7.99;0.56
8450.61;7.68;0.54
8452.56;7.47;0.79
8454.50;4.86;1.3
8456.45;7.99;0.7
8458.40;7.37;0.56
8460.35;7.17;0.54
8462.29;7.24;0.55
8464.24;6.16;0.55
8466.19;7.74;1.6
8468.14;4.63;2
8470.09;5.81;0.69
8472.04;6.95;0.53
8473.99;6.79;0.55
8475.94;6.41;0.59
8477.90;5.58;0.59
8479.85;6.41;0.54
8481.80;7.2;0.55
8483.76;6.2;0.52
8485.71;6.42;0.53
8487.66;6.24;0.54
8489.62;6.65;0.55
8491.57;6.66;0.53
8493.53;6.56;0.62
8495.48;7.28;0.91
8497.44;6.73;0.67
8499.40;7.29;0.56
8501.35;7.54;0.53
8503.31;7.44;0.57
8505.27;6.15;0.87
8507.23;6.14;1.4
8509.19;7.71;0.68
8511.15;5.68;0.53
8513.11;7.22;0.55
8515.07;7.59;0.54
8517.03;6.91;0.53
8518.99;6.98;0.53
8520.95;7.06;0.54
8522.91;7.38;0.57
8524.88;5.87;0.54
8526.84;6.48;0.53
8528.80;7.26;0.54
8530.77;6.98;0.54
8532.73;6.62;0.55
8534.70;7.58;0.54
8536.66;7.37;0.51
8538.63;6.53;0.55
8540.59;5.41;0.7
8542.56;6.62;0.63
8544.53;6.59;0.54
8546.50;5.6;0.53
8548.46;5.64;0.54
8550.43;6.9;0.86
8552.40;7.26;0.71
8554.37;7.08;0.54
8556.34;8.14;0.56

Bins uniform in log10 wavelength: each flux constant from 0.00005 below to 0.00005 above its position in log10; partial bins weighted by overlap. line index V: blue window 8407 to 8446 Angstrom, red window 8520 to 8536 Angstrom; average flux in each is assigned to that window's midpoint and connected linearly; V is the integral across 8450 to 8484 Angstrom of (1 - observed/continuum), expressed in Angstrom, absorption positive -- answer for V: 0.85 Angstrom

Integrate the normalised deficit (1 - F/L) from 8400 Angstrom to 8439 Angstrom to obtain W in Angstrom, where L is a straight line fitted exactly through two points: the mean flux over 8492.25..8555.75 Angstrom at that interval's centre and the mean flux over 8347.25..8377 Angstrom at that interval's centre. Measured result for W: -1.5 Angstrom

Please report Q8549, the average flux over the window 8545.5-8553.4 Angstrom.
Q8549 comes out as 6.35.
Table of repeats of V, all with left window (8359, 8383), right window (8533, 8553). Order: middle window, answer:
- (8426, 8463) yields -1.8 Angstrom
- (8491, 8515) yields -1.2 Angstrom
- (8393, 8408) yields -1.5 Angstrom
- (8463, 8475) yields 0.4 Angstrom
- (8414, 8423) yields 0.0 Angstrom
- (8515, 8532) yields -0.9 Angstrom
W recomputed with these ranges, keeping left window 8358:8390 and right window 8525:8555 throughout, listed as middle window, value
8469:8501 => 0.23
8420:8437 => -0.57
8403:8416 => -0.50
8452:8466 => -0.61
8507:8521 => -0.65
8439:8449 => 0.04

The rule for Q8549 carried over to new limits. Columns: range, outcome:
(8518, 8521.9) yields 7.03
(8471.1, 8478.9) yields 6.43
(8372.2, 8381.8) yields 6.82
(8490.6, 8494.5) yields 6.6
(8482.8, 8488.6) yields 6.3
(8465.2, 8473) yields 6.28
